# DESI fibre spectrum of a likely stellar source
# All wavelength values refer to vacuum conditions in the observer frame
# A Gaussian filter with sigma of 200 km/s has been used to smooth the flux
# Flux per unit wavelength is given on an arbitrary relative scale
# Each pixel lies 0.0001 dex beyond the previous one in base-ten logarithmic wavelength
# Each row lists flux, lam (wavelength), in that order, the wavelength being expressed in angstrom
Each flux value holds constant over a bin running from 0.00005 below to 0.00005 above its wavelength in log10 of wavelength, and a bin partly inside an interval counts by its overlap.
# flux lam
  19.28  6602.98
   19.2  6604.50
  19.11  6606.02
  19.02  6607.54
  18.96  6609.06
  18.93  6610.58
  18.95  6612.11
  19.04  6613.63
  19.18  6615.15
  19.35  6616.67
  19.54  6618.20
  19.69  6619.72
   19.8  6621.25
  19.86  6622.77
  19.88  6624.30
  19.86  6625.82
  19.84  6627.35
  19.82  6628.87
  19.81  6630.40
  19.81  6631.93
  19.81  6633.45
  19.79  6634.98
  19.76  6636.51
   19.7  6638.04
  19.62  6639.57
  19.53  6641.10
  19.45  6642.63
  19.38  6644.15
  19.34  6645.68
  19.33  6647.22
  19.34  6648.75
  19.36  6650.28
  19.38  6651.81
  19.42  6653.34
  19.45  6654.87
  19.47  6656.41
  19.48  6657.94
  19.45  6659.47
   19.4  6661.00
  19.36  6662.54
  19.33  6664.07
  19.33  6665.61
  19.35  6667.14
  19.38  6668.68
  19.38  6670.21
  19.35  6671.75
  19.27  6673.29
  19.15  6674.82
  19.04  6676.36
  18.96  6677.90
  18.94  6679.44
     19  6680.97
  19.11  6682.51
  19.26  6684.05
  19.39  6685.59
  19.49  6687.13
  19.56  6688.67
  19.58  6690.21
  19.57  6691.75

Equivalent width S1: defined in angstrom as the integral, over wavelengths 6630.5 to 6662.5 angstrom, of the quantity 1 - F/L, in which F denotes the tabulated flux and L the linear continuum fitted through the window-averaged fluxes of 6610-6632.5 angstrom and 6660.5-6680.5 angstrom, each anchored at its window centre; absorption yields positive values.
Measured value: -0.2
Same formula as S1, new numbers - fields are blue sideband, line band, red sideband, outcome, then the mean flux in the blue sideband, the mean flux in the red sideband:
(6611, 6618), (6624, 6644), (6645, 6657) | -0.49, 19.1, 19.4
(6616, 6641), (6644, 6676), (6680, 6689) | 0.20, 19.7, 19.3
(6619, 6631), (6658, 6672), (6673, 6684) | -0.08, 19.8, 19.1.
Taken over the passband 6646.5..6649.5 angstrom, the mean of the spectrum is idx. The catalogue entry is 19.3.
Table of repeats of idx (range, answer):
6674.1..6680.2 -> 19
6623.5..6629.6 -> 19.9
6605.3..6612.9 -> 19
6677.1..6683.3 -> 19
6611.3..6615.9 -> 19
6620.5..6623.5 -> 19.9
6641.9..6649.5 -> 19.4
